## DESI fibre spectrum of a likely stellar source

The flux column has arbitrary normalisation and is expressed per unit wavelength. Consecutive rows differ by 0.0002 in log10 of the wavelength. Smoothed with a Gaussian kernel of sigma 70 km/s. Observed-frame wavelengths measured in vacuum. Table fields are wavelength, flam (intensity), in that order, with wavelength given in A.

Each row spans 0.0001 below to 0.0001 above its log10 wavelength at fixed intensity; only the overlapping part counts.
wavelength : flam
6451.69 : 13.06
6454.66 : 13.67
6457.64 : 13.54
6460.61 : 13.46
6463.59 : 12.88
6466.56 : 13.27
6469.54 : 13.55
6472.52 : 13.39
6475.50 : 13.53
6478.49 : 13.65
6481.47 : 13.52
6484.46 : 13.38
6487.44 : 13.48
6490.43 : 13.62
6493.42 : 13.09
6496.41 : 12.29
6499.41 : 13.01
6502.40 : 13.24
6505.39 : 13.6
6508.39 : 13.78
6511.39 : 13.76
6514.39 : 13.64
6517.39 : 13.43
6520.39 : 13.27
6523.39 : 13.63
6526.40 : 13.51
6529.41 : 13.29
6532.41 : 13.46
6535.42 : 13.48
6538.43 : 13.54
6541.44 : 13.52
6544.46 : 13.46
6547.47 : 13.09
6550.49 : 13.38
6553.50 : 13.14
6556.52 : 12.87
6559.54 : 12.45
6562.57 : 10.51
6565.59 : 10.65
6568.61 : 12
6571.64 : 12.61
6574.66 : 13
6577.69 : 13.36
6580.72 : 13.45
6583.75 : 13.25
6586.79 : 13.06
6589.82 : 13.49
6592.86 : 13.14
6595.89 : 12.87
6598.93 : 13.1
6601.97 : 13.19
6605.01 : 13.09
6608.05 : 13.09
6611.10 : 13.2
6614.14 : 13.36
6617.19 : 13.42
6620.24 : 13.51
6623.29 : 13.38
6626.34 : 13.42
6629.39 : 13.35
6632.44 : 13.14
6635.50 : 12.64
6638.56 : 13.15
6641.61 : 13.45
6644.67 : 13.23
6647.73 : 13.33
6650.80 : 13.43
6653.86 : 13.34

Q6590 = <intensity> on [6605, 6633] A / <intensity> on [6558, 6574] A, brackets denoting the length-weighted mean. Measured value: 1.14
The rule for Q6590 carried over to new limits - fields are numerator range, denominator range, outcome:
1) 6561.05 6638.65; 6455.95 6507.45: 0.97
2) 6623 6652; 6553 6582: 1.07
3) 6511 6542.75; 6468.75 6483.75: 1.00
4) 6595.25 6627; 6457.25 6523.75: 0.99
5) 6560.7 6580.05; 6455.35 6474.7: 0.90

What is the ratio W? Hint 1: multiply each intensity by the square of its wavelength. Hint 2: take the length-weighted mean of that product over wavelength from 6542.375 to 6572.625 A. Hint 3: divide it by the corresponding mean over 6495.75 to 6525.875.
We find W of 0.94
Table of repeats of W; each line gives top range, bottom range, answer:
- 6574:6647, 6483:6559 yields 1.02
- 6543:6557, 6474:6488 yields 1.00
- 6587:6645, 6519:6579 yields 1.05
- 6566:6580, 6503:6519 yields 0.94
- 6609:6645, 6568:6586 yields 1.04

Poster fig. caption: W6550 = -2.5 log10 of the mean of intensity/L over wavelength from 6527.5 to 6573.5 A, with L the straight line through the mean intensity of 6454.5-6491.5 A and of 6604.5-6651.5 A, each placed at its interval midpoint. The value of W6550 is 0.05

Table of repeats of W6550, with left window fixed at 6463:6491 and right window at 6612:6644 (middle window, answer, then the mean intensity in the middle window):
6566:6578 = 0.071 mag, 12.5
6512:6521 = -0.008 mag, 13.5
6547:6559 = 0.024 mag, 13.1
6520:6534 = -0.005 mag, 13.4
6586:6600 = 0.015 mag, 13.1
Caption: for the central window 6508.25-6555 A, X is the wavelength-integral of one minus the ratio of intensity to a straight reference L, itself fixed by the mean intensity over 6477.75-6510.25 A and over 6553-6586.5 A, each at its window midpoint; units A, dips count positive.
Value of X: -1.97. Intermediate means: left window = 13.3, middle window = 13.5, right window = 12.5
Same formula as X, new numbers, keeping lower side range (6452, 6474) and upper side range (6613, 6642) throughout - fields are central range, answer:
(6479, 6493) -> -0.1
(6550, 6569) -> 1.8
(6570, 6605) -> 0.4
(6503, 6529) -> -0.4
